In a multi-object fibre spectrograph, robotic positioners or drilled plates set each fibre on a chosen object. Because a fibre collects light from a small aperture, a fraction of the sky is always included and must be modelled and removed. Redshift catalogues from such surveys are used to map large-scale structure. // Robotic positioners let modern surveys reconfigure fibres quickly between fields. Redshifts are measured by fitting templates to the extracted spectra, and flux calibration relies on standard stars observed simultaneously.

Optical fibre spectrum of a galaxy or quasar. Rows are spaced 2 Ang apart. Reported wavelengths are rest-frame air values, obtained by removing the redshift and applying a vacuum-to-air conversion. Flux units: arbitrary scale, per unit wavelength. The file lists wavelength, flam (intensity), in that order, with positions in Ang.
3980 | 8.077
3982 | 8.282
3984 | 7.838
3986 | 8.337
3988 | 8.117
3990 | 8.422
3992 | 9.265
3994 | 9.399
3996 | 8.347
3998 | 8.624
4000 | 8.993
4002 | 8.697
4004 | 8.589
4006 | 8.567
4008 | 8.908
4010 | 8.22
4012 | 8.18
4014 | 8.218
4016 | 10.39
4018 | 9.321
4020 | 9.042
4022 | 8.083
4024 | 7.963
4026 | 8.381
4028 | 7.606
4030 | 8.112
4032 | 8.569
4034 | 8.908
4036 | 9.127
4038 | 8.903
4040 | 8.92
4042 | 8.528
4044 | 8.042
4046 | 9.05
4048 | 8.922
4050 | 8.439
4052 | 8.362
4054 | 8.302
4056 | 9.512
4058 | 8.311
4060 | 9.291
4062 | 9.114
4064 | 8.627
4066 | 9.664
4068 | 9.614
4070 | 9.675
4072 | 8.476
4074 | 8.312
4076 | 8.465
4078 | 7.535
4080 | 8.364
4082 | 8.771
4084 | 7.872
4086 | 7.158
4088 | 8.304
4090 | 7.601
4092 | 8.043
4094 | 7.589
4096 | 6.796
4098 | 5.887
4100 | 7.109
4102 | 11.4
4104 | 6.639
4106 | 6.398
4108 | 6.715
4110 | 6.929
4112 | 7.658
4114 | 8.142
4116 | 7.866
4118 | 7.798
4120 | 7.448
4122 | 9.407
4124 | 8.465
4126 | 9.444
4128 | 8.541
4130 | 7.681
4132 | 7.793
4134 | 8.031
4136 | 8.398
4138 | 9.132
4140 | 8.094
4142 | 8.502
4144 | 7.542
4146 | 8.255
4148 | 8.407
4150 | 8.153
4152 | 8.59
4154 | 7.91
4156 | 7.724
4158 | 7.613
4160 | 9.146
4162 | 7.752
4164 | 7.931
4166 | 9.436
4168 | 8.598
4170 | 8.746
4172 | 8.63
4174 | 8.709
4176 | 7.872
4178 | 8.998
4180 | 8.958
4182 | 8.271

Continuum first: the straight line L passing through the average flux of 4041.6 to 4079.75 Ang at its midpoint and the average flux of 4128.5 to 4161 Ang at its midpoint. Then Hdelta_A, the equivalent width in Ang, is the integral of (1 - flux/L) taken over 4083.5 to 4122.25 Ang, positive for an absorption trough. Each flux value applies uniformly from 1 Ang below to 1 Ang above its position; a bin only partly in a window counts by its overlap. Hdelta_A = 3.96 Ang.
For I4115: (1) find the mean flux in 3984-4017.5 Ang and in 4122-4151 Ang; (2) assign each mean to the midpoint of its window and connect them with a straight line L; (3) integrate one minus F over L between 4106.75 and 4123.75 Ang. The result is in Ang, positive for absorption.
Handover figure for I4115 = 1.3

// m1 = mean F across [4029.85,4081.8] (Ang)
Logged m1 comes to 8.75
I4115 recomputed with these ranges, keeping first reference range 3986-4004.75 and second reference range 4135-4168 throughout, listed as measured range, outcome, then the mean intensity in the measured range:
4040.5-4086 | -0.74 Ang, 8.66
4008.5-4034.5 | 0.28 Ang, 8.54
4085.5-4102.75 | 1.46 Ang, 7.73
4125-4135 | 0.06 Ang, 8.3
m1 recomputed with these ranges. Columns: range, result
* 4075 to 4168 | 8.02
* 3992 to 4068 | 8.73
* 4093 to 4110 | 7.29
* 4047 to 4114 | 8.18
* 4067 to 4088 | 8.42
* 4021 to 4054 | 8.49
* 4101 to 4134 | 8.02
